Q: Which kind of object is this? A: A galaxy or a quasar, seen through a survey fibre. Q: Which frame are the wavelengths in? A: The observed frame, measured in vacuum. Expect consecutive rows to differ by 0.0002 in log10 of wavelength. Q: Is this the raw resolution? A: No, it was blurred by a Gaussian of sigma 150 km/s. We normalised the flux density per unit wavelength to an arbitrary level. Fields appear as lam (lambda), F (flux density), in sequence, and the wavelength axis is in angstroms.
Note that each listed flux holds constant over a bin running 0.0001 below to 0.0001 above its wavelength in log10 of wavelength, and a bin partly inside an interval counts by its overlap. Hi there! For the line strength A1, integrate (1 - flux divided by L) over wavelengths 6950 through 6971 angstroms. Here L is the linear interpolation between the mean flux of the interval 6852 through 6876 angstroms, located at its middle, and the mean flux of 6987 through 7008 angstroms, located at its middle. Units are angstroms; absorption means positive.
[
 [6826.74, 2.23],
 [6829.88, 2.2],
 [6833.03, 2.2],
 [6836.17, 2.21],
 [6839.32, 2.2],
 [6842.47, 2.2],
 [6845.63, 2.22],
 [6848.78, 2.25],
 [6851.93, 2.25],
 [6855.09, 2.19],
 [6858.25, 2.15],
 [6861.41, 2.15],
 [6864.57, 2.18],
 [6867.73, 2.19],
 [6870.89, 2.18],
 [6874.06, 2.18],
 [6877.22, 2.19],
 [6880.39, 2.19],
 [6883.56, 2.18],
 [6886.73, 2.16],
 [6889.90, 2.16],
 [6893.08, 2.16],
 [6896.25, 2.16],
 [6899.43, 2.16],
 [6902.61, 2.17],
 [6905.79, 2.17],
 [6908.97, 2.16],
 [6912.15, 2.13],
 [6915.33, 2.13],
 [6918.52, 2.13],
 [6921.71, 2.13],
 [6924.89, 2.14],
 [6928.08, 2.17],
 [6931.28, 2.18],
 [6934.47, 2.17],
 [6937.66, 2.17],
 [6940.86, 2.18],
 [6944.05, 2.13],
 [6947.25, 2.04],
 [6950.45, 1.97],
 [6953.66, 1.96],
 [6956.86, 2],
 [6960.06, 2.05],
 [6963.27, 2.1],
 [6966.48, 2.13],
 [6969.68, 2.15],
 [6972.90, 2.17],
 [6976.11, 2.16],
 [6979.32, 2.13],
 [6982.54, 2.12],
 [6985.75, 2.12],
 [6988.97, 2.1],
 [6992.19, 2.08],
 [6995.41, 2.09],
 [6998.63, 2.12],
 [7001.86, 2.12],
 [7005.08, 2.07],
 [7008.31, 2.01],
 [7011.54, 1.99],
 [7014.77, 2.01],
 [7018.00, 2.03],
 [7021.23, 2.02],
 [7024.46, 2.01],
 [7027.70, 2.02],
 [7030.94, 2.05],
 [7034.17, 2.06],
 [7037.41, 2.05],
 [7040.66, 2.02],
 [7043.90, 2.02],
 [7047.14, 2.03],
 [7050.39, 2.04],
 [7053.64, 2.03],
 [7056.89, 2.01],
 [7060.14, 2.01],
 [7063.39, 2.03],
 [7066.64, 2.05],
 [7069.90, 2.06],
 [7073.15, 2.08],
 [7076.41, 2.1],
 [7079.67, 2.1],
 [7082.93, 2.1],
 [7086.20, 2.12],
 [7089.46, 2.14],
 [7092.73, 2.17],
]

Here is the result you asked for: 0.6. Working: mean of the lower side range 2.18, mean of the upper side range 2.09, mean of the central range 2.05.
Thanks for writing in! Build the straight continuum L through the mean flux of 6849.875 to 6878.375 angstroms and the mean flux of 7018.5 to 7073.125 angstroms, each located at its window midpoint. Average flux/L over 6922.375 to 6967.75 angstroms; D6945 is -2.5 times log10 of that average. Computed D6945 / 0.010 mag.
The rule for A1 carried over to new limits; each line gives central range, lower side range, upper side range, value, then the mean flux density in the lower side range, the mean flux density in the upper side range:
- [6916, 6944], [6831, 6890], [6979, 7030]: -0.35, 2.19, 2.06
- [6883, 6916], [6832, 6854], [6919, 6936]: 0.28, 2.22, 2.16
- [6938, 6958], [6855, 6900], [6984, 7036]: 0.52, 2.17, 2.06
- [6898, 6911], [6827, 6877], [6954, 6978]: -0.06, 2.2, 2.1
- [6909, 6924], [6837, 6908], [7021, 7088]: 0.12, 2.18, 2.05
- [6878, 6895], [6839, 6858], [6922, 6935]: 0.14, 2.21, 2.16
